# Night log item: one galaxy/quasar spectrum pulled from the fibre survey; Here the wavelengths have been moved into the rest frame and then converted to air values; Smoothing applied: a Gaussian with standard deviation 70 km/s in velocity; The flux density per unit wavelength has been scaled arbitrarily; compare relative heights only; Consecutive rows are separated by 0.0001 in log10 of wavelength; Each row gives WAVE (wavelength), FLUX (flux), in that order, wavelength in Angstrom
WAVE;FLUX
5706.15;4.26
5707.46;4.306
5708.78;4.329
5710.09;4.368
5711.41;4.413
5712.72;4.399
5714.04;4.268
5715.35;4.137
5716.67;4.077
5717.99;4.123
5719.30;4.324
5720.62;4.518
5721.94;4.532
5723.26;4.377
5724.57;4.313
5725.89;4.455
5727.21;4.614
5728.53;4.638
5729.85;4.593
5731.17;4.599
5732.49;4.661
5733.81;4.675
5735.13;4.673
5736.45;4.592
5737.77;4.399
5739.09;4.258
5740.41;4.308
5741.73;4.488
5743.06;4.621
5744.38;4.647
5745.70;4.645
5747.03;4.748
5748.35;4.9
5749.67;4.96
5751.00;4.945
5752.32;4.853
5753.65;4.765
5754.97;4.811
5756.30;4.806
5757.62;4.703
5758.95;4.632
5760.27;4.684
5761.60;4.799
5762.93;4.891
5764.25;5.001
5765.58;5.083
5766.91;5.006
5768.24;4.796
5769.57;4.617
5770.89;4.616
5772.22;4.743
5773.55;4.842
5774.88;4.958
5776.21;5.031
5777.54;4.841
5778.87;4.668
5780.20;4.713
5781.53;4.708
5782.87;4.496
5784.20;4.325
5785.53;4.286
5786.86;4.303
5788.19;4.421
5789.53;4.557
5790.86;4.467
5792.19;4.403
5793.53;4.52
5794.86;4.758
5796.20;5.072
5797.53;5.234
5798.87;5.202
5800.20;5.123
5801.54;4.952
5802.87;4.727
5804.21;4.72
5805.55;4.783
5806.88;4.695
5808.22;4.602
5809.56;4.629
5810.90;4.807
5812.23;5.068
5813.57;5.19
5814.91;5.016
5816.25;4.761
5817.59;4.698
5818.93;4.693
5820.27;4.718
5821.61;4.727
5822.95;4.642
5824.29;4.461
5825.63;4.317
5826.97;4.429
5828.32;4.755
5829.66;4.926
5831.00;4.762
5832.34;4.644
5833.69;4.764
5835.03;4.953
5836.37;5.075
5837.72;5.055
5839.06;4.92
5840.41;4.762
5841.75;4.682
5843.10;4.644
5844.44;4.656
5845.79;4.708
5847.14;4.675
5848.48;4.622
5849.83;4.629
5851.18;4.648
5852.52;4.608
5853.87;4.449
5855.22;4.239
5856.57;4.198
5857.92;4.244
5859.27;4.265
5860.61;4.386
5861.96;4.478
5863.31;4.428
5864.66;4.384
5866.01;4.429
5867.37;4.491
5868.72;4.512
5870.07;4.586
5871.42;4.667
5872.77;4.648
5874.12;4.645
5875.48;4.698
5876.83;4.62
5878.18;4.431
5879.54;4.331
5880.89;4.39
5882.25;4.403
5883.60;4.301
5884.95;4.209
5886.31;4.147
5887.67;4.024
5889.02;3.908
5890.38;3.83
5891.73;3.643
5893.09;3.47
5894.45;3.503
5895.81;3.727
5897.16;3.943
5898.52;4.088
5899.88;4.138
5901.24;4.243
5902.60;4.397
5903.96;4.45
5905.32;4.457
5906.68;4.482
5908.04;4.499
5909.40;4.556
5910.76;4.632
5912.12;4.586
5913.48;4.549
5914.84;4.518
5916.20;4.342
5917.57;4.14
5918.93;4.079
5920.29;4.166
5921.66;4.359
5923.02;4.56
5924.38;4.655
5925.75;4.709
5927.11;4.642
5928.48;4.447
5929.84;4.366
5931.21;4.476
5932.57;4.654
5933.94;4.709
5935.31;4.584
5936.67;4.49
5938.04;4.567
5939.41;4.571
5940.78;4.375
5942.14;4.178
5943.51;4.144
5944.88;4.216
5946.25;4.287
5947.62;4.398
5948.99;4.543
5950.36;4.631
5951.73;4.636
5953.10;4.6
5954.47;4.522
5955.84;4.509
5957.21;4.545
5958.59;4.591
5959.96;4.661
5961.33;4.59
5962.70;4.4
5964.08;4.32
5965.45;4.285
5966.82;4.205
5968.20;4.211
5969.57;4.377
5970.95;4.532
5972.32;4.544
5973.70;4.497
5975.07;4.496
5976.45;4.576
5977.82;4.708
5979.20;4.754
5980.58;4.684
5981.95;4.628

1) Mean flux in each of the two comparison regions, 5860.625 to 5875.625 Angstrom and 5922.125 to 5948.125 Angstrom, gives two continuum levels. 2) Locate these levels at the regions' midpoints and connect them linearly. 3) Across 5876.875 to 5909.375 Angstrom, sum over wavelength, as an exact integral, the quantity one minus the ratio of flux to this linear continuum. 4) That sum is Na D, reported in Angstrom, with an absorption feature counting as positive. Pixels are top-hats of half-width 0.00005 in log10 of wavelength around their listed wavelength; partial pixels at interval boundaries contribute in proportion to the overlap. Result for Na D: 2.6 Angstrom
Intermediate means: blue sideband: 4.53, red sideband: 4.48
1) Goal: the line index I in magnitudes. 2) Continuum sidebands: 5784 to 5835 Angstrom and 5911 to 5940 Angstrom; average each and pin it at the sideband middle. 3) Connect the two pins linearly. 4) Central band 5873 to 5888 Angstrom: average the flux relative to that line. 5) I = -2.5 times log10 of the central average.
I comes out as 0.04 mag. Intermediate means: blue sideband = 4.72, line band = 4.4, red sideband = 4.49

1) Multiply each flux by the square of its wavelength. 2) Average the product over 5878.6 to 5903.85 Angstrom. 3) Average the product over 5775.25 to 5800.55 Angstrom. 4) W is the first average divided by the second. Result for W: 0.9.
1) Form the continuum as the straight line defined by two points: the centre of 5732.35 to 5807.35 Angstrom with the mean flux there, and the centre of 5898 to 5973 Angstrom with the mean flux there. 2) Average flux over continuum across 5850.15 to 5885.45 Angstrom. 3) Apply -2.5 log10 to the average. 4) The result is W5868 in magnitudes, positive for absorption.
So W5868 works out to 0.03 mag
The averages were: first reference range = 4.72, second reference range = 4.44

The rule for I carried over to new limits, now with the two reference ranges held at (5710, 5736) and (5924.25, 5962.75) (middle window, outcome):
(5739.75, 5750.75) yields -0.05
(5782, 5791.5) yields 0.01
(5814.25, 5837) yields -0.06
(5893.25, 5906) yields 0.11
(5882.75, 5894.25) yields 0.14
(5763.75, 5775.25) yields -0.09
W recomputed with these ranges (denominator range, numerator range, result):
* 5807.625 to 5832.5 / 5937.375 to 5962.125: 0.99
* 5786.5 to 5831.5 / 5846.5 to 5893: 0.94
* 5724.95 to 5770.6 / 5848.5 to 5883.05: 0.99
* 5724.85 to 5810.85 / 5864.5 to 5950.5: 0.97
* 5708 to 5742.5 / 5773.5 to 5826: 1.10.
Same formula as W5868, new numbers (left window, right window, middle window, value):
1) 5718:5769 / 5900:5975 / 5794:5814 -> -0.07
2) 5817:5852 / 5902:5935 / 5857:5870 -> 0.05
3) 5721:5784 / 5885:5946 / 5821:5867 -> -0.03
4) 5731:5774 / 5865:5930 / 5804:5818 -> -0.06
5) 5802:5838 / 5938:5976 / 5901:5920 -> 0.03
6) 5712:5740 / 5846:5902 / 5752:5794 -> -0.07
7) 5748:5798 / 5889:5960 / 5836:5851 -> -0.04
